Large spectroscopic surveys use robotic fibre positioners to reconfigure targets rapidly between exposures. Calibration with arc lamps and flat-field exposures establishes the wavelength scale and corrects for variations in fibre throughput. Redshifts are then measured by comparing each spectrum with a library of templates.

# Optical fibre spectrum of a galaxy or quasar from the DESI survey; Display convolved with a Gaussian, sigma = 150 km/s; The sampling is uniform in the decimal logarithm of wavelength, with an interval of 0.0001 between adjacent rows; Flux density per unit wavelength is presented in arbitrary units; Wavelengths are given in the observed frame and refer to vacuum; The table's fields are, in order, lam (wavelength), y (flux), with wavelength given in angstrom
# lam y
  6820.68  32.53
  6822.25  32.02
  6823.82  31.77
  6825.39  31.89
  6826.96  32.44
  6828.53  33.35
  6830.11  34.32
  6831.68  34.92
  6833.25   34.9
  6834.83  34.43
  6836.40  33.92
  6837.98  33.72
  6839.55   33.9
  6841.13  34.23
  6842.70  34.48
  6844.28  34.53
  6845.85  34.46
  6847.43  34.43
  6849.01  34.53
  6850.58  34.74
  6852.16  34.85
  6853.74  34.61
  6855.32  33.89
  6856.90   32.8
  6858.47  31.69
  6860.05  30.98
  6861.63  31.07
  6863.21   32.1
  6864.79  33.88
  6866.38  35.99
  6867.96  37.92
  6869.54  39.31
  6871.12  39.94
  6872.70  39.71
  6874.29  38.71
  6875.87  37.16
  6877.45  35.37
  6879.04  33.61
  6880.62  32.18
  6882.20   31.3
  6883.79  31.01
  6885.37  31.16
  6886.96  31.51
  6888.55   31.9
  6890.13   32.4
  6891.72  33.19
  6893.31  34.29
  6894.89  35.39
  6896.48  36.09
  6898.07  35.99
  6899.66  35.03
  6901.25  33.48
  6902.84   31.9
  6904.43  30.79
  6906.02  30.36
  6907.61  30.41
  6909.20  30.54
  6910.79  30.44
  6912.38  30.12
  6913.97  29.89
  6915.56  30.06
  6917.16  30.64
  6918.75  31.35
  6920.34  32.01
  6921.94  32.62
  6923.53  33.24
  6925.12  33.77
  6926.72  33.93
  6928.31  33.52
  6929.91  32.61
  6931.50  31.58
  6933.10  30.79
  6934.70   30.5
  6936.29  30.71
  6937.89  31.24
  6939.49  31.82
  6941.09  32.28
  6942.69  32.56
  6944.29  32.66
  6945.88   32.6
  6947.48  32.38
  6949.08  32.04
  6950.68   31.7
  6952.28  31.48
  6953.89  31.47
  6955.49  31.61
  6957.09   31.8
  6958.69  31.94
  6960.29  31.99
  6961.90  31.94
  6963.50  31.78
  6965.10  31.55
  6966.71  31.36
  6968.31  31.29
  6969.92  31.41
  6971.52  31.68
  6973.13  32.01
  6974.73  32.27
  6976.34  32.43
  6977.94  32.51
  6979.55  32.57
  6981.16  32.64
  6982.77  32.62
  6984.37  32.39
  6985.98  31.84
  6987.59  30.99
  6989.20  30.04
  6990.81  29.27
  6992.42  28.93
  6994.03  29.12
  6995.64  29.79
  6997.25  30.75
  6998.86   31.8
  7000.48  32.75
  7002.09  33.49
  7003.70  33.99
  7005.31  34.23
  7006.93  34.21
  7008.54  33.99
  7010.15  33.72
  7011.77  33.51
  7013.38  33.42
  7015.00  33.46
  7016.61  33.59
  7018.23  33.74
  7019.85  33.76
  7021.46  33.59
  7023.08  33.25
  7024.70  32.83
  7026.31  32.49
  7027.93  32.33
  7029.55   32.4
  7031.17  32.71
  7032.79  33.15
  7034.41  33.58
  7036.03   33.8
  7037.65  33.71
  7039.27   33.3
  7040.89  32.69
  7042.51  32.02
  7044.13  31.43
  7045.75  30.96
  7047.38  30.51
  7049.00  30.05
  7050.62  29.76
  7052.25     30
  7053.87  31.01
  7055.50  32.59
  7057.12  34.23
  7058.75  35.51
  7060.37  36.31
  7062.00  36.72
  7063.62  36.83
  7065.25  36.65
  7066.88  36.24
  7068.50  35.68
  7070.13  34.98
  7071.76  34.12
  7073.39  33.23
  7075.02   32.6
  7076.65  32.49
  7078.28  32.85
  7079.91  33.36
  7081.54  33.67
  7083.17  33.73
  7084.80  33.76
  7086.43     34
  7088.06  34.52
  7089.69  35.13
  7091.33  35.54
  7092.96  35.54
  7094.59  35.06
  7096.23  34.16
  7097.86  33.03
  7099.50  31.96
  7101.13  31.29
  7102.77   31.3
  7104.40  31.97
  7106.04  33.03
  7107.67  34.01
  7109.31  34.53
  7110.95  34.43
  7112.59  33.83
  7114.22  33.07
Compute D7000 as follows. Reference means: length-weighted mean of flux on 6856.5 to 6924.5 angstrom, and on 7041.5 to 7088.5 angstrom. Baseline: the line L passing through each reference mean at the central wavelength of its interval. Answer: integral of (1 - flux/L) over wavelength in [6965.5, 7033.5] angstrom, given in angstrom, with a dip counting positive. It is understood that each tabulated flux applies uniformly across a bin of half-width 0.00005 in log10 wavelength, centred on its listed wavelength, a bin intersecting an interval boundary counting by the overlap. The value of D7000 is 2.1 angstrom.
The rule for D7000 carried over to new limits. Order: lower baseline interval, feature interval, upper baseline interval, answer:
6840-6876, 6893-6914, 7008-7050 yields 1.2 angstrom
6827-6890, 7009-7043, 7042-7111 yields 0.5 angstrom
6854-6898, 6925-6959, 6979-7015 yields 1.1 angstrom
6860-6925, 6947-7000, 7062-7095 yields 3.7 angstrom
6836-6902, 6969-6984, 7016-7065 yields 0.6 angstrom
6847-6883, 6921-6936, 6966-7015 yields 0.4 angstrom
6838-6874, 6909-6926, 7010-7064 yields 1.4 angstrom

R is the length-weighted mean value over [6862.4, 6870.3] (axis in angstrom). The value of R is 35.8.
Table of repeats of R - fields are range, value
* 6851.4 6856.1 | 34.4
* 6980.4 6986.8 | 32.4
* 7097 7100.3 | 32.5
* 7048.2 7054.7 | 30.2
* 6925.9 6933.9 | 32.5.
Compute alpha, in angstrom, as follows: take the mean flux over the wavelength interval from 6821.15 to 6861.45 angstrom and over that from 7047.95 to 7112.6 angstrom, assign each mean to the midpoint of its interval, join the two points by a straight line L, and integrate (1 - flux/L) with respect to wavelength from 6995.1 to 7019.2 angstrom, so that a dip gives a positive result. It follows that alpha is 0.4 angstrom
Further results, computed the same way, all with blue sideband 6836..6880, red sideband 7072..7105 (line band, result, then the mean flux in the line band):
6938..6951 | 0.8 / 32.2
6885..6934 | 3.2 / 32.3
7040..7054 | 1.2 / 31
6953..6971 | 1.4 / 31.6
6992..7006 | 1.0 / 31.7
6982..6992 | 0.9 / 31.1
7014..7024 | 0.1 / 33.5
